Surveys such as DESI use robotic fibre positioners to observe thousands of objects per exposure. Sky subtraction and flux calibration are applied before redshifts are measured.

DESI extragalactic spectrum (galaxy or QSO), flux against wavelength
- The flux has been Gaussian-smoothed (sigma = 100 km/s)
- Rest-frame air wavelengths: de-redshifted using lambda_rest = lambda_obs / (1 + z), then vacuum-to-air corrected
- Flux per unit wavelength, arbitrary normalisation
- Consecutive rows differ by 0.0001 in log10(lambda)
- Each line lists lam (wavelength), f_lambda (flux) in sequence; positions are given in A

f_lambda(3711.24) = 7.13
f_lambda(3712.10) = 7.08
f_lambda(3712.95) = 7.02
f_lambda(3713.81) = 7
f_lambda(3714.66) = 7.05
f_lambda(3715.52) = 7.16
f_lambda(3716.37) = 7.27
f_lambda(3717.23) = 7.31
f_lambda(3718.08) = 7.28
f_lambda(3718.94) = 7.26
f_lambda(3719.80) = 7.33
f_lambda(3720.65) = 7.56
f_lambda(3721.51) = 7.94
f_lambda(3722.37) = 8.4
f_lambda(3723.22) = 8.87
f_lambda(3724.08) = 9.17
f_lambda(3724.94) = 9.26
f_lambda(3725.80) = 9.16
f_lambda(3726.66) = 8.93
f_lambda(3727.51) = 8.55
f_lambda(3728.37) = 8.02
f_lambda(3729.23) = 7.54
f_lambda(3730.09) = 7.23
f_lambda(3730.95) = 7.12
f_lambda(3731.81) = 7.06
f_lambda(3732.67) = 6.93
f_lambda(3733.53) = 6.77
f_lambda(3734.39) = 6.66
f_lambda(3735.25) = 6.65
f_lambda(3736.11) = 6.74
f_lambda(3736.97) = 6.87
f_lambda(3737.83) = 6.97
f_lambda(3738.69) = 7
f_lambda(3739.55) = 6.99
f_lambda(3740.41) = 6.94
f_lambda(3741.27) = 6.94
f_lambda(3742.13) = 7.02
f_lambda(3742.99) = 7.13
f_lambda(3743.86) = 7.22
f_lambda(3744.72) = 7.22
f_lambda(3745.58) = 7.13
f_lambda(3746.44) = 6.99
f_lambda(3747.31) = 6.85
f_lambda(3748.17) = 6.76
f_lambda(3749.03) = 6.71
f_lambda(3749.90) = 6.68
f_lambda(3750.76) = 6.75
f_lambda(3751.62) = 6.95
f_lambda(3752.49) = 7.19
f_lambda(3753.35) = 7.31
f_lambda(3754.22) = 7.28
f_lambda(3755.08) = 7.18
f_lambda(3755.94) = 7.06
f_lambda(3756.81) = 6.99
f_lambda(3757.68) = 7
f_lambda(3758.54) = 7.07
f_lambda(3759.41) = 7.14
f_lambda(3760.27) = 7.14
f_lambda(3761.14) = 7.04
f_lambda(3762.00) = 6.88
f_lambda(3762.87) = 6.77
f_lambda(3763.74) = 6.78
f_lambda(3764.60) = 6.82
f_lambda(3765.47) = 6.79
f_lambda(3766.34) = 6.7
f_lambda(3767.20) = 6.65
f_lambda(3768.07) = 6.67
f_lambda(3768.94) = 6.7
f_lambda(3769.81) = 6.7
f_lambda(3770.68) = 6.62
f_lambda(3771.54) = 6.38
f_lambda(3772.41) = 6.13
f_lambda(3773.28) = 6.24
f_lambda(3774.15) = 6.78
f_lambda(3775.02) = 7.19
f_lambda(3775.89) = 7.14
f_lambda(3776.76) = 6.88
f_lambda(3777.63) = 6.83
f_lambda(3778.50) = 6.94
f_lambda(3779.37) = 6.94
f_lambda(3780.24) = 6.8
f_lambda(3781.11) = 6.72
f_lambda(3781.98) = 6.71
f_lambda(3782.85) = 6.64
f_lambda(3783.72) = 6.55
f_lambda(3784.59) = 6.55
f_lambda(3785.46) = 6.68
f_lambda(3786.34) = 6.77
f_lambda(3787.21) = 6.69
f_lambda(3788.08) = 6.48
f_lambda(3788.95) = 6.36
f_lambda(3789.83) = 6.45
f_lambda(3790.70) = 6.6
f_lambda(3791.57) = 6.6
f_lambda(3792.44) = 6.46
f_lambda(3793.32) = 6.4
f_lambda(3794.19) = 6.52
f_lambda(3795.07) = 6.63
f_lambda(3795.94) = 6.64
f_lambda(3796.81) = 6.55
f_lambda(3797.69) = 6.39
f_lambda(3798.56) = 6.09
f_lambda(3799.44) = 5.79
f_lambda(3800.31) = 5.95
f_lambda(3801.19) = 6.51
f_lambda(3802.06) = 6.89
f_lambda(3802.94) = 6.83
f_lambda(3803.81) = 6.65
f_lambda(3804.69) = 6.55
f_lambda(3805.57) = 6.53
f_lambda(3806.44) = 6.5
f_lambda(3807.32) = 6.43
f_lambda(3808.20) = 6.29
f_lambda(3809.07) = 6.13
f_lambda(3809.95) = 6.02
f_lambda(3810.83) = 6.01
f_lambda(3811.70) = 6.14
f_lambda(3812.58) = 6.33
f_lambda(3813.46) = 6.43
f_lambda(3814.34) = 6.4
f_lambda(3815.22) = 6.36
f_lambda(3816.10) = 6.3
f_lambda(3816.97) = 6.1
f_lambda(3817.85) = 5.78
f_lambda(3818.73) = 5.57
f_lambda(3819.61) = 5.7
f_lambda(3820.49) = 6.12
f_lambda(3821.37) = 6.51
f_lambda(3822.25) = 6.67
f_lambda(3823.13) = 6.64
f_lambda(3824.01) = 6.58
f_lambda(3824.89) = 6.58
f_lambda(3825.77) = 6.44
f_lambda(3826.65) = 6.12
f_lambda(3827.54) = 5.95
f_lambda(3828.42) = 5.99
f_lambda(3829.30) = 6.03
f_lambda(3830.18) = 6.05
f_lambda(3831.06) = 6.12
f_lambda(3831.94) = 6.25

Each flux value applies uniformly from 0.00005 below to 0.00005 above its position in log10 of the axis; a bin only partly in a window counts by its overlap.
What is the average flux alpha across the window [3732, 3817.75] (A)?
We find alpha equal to 6.69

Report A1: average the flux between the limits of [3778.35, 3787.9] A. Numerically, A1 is 6.72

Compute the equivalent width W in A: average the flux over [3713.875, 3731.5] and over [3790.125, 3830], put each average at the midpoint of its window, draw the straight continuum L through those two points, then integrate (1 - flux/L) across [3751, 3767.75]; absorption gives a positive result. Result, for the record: 0.6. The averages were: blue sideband 7.9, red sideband 6.33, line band 6.98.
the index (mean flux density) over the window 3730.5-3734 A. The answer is 6.96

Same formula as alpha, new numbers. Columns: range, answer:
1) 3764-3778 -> 6.7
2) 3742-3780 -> 6.89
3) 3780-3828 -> 6.4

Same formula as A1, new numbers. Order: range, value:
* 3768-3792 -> 6.67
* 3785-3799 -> 6.52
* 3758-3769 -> 6.87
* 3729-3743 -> 6.96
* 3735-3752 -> 6.93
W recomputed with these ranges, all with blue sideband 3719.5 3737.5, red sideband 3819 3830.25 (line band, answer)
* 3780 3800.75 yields 0.89 A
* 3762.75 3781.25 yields 0.88 A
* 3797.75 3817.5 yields 0.58 A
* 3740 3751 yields 0.78 A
